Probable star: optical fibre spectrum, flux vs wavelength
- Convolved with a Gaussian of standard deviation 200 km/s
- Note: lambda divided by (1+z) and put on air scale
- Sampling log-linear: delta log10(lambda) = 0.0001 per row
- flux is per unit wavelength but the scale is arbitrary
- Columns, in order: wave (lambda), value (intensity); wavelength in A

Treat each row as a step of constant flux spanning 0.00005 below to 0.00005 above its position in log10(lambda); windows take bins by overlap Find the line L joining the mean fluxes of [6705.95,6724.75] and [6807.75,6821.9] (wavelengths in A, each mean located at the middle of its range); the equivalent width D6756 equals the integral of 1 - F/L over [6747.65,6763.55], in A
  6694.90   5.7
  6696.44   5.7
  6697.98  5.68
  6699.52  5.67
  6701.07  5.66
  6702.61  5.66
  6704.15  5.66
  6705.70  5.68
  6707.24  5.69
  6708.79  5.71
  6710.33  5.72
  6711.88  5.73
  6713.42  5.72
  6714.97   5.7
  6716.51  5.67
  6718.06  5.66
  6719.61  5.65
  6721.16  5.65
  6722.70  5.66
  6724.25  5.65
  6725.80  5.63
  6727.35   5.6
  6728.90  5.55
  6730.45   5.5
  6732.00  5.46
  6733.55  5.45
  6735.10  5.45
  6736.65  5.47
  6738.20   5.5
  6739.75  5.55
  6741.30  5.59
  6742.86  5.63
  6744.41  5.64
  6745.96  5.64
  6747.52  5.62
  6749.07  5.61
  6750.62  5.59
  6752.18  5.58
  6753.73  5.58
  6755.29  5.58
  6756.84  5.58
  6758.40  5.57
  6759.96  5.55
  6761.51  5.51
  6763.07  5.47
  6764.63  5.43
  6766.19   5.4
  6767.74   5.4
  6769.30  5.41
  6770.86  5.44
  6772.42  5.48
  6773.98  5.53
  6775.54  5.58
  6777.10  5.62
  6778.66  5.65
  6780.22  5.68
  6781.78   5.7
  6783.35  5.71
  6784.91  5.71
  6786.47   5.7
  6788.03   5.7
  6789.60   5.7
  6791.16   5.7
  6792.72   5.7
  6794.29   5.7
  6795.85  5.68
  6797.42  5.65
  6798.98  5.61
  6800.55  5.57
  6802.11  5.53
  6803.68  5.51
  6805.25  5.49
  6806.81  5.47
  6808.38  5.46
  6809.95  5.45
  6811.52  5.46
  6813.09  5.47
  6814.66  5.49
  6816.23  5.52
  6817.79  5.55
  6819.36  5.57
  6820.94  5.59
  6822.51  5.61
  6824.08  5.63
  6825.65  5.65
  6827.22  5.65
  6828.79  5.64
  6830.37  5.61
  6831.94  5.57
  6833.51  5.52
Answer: 0.13 A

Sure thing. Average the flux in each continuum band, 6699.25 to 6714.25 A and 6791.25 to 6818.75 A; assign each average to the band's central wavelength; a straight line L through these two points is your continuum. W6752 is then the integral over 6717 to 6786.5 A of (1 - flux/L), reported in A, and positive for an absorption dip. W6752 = 0.7 A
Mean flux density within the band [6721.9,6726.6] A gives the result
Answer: 5.65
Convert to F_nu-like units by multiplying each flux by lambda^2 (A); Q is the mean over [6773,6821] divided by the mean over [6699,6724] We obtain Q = 1.0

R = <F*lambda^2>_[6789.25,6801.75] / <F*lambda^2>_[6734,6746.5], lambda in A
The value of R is 1.0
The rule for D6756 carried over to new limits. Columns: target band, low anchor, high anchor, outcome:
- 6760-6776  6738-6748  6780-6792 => 0.54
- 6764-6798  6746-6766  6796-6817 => -0.42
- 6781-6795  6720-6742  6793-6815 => -0.40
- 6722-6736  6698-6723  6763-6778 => 0.17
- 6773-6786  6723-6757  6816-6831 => -0.14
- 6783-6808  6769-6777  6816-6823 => -0.42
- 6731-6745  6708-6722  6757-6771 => 0.15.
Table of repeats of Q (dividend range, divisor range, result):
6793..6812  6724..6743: 1.02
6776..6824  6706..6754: 1.02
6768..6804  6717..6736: 1.03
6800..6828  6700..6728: 1.01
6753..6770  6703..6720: 0.98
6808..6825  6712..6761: 1.01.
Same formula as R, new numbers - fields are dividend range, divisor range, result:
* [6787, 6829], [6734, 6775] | 1.03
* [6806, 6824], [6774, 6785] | 0.99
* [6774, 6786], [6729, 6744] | 1.04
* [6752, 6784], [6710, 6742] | 1.00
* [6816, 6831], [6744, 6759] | 1.02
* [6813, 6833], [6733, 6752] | 1.03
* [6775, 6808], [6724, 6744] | 1.03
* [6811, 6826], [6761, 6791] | 1.01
